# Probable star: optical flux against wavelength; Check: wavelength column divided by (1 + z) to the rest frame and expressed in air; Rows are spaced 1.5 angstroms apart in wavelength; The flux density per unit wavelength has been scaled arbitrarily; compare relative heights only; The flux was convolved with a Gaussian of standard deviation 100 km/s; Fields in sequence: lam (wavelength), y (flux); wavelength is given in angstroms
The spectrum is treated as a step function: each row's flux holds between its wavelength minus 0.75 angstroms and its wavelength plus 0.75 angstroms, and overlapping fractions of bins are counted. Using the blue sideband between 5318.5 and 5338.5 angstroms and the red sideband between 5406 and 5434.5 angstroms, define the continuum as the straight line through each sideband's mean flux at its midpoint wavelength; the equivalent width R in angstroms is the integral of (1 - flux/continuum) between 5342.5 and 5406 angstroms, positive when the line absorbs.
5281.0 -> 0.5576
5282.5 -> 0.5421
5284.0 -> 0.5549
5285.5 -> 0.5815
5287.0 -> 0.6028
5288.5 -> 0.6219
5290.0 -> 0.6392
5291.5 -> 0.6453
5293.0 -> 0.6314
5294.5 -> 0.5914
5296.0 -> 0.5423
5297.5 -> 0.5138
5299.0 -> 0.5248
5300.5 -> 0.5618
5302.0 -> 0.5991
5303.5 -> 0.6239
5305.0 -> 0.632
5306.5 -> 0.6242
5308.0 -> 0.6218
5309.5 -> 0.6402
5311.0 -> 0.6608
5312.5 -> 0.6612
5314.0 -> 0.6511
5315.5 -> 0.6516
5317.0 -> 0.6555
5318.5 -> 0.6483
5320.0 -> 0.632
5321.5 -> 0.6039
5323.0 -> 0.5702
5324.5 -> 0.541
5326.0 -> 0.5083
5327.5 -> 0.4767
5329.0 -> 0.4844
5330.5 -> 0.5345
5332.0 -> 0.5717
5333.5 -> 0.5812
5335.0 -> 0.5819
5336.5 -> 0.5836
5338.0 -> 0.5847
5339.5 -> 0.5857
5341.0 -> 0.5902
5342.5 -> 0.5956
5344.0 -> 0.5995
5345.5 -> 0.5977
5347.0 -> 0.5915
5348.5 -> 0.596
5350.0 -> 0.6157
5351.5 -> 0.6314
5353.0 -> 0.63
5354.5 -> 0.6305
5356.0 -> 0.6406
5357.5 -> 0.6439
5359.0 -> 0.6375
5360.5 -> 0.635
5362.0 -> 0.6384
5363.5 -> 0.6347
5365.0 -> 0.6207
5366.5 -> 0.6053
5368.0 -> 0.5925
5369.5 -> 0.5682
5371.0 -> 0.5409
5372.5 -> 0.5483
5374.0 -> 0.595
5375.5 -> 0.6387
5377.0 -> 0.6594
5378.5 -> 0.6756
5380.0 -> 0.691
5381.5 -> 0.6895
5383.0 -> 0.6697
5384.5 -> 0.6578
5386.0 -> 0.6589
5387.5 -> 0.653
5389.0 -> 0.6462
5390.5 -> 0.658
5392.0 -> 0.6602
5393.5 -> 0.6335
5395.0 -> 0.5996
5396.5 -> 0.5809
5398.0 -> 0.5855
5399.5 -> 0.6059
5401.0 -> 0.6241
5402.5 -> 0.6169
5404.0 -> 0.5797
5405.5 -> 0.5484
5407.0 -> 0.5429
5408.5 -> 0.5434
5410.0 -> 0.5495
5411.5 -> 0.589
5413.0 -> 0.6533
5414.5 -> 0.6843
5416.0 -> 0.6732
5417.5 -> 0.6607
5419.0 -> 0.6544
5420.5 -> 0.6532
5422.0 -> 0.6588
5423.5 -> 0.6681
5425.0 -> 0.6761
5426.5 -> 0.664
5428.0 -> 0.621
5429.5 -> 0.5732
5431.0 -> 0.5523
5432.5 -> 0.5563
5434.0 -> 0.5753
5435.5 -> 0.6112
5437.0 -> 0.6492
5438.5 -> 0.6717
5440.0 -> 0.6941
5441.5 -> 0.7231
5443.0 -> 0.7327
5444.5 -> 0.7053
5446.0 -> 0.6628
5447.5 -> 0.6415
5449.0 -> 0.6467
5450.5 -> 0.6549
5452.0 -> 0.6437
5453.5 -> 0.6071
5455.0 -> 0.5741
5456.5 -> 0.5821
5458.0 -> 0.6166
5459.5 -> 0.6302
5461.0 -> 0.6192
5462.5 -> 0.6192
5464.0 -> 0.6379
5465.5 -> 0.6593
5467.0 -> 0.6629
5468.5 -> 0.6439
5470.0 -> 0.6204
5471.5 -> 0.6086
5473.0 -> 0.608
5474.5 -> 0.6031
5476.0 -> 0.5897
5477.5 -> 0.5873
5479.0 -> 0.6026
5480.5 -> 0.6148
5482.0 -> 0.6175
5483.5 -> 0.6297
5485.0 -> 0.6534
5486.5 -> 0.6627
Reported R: -3.5 angstroms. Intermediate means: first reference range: 0.561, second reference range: 0.618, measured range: 0.622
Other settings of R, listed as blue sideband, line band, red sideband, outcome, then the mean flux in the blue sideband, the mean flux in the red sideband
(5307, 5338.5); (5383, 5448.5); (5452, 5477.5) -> -2.5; 0.593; 0.618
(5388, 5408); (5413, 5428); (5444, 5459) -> -1.1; 0.606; 0.632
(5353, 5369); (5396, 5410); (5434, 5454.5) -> 1.4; 0.627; 0.661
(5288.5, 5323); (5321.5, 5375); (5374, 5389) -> 4.4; 0.615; 0.661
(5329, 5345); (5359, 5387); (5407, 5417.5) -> -1.6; 0.577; 0.613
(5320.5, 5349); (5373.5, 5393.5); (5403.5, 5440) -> -2.1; 0.568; 0.619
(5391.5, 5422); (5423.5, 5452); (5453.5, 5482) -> -1.5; 0.613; 0.615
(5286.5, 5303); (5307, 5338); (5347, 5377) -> 0.3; 0.589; 0.613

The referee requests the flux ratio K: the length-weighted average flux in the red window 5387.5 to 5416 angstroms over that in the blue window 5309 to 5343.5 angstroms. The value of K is 1.03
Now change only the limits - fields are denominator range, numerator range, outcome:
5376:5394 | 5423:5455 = 0.97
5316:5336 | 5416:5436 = 1.10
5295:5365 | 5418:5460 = 1.07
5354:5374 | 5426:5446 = 1.05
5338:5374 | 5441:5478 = 1.05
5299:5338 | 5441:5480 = 1.07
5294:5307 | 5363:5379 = 1.05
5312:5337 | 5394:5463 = 1.07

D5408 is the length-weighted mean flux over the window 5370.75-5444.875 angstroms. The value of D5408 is 0.631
